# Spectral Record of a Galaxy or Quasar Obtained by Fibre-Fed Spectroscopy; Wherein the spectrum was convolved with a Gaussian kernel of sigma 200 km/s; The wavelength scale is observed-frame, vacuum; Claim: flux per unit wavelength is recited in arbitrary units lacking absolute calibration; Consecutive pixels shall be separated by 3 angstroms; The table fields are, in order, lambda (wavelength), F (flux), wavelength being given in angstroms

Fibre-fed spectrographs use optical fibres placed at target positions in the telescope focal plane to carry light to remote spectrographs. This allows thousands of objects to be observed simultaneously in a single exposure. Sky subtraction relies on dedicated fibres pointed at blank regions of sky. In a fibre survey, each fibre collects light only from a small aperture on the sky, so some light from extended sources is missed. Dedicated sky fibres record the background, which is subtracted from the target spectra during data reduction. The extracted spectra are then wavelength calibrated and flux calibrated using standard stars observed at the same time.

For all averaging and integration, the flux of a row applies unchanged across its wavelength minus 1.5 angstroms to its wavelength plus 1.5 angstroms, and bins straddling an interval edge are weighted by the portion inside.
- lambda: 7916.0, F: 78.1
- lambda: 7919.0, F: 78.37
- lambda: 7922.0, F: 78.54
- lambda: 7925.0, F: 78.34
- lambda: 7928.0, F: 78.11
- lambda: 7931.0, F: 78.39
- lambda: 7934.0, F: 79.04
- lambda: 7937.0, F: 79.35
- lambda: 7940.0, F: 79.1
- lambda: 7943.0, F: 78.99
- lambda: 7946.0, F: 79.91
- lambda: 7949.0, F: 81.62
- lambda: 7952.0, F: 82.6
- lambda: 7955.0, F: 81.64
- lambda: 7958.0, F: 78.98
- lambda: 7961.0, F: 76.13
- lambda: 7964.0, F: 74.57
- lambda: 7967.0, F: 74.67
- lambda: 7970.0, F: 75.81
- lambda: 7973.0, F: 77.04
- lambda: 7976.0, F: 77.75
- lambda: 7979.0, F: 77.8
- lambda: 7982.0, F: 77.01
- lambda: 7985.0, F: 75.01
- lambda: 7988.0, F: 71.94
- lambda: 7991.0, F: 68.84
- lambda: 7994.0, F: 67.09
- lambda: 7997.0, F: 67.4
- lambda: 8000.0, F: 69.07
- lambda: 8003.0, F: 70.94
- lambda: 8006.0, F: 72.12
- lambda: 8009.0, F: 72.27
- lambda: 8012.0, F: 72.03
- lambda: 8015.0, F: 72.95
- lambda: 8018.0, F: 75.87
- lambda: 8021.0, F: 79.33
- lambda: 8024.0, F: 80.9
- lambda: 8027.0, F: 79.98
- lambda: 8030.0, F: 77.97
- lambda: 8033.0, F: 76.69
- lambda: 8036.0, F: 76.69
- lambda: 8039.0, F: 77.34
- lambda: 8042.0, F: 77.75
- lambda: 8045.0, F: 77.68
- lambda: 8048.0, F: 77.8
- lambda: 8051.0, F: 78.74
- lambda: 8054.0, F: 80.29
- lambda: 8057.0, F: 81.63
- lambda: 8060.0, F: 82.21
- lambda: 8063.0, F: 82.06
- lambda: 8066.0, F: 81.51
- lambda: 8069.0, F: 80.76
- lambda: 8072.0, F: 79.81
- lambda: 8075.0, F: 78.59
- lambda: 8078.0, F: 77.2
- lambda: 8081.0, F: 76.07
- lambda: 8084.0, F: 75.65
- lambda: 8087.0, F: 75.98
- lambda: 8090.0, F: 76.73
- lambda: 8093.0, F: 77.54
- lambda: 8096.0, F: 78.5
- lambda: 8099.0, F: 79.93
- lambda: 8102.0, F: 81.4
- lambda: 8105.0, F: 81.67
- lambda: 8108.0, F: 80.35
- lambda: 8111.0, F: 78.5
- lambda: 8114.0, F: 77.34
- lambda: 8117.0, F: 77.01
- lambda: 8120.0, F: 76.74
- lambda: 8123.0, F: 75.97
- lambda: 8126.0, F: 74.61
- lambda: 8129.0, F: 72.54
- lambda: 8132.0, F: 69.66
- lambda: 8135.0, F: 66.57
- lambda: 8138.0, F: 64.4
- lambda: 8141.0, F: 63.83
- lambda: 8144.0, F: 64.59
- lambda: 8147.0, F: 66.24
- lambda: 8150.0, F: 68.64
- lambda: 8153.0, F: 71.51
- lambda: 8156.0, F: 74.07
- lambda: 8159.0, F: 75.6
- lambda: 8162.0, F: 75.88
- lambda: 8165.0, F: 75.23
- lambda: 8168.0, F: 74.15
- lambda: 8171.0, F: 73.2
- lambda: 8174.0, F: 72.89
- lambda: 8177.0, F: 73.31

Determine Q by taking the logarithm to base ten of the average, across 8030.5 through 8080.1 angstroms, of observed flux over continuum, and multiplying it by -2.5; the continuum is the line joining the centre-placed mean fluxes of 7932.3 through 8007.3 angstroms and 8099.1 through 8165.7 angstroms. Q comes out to -0.065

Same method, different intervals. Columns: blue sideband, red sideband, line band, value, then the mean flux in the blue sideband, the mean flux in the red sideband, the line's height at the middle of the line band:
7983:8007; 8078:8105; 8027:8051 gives -0.055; 70.4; 77.9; 73.8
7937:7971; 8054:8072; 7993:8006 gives 0.156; 78.6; 81.4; 79.8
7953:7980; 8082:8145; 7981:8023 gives 0.063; 77.2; 74.8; 76.7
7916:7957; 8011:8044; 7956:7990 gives 0.035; 79.5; 77.1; 78.5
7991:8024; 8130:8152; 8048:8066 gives -0.154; 72.2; 66.5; 70.1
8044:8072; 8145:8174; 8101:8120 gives -0.039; 80.3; 72.6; 76.3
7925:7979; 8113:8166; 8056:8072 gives -0.099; 78.4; 71.6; 74.4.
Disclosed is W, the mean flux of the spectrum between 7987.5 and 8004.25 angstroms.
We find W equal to 69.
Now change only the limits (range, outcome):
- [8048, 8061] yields 80.3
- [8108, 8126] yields 77.2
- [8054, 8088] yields 79.3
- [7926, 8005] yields 76.1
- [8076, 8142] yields 75.5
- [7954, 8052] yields 75.3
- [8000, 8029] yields 74.9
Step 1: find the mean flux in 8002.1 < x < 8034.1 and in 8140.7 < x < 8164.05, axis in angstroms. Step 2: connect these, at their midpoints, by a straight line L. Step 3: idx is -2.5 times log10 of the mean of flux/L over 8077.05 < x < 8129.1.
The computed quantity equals -0.08 mag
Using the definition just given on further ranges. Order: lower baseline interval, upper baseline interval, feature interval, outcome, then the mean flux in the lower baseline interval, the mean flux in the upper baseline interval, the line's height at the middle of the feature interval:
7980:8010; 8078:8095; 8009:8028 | -0.06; 71.3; 76.5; 72.6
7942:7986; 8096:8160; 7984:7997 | 0.10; 78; 73.5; 77.3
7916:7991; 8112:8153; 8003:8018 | 0.04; 77.8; 70.8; 75.5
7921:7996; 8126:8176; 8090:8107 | -0.10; 77.1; 70.7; 72.4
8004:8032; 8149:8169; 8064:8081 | -0.06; 75.9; 73.7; 75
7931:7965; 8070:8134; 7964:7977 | 0.04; 79.3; 77.2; 79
